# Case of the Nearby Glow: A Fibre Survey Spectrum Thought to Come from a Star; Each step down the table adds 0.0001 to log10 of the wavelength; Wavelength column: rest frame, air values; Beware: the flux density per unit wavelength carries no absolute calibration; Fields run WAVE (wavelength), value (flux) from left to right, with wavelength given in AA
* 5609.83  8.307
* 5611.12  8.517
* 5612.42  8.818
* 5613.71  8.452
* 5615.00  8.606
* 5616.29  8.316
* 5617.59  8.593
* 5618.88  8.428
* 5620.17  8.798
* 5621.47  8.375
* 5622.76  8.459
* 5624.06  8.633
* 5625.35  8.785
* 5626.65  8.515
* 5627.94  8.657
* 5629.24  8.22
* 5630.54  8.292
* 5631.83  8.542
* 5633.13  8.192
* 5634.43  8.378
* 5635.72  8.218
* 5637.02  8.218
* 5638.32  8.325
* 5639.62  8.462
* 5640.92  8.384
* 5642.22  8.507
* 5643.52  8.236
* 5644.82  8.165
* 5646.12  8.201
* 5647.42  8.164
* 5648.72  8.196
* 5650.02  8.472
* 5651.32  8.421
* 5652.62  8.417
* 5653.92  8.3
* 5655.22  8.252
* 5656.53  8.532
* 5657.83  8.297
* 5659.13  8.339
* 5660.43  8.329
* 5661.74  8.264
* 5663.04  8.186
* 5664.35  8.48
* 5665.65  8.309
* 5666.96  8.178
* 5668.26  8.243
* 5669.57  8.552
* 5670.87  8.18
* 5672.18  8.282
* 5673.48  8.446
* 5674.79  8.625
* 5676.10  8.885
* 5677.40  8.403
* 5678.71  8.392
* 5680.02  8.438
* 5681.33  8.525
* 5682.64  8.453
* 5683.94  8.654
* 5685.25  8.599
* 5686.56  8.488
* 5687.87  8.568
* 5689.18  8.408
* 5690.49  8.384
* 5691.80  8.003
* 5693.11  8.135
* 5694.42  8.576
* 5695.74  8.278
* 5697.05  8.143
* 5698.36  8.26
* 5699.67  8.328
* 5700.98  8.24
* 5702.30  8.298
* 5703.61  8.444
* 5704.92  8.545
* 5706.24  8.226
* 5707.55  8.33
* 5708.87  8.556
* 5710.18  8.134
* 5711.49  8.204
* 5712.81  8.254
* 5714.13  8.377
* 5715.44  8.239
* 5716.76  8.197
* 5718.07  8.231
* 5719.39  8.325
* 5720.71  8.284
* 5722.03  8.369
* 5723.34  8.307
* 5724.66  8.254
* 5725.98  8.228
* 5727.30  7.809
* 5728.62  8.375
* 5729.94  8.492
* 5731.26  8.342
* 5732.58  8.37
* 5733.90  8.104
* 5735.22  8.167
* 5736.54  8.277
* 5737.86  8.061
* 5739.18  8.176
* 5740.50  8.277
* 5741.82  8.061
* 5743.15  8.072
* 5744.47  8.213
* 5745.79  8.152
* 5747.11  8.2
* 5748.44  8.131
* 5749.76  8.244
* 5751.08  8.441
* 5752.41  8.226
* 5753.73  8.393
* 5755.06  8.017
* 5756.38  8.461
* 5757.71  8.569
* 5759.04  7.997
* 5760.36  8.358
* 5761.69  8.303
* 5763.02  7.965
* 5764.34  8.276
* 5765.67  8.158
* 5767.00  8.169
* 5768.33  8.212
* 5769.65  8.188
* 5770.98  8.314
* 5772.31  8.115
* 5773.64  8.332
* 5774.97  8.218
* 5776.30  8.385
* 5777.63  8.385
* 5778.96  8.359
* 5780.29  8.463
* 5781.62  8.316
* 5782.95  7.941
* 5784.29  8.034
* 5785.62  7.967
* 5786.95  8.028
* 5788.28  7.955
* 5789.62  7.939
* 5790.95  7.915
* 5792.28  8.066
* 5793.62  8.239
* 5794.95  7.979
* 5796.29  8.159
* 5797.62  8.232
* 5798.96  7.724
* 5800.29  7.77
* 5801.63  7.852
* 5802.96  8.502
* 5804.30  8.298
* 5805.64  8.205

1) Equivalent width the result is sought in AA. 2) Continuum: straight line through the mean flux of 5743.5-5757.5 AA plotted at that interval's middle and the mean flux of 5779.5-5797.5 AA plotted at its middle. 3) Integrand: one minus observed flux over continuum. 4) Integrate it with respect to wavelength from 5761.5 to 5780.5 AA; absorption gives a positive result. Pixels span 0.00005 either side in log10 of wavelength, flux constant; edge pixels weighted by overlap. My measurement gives -0.2 AA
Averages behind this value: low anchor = 8.26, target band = 8.25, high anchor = 8.08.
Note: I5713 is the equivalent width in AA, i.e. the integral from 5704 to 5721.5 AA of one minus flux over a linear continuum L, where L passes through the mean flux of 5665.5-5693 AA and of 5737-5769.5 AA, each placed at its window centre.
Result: 0.1 AA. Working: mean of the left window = 8.43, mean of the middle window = 8.3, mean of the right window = 8.22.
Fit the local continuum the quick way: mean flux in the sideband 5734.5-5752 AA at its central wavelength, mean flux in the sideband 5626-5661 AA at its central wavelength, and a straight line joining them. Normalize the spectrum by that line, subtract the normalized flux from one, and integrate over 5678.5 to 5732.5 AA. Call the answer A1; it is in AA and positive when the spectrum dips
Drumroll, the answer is -0.55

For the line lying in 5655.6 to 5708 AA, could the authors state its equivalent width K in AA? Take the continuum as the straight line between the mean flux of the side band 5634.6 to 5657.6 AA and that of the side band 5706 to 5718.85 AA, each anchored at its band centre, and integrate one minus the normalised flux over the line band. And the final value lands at -0.5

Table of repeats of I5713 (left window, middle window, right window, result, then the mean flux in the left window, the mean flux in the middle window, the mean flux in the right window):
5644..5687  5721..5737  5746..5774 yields 0.1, 8.38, 8.26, 8.24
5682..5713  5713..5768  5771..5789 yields 0.2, 8.36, 8.24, 8.19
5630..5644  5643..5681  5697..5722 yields -0.1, 8.34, 8.35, 8.3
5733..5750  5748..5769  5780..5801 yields -0.3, 8.17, 8.25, 8.04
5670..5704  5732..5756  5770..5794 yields 0.2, 8.4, 8.2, 8.16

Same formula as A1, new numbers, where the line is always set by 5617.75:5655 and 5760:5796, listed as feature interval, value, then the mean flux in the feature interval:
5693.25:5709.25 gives -0.1 AA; 8.34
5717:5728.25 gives 0.0 AA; 8.23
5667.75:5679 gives -0.2 AA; 8.45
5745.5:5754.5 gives 0.0 AA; 8.26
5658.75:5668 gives 0.1 AA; 8.29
